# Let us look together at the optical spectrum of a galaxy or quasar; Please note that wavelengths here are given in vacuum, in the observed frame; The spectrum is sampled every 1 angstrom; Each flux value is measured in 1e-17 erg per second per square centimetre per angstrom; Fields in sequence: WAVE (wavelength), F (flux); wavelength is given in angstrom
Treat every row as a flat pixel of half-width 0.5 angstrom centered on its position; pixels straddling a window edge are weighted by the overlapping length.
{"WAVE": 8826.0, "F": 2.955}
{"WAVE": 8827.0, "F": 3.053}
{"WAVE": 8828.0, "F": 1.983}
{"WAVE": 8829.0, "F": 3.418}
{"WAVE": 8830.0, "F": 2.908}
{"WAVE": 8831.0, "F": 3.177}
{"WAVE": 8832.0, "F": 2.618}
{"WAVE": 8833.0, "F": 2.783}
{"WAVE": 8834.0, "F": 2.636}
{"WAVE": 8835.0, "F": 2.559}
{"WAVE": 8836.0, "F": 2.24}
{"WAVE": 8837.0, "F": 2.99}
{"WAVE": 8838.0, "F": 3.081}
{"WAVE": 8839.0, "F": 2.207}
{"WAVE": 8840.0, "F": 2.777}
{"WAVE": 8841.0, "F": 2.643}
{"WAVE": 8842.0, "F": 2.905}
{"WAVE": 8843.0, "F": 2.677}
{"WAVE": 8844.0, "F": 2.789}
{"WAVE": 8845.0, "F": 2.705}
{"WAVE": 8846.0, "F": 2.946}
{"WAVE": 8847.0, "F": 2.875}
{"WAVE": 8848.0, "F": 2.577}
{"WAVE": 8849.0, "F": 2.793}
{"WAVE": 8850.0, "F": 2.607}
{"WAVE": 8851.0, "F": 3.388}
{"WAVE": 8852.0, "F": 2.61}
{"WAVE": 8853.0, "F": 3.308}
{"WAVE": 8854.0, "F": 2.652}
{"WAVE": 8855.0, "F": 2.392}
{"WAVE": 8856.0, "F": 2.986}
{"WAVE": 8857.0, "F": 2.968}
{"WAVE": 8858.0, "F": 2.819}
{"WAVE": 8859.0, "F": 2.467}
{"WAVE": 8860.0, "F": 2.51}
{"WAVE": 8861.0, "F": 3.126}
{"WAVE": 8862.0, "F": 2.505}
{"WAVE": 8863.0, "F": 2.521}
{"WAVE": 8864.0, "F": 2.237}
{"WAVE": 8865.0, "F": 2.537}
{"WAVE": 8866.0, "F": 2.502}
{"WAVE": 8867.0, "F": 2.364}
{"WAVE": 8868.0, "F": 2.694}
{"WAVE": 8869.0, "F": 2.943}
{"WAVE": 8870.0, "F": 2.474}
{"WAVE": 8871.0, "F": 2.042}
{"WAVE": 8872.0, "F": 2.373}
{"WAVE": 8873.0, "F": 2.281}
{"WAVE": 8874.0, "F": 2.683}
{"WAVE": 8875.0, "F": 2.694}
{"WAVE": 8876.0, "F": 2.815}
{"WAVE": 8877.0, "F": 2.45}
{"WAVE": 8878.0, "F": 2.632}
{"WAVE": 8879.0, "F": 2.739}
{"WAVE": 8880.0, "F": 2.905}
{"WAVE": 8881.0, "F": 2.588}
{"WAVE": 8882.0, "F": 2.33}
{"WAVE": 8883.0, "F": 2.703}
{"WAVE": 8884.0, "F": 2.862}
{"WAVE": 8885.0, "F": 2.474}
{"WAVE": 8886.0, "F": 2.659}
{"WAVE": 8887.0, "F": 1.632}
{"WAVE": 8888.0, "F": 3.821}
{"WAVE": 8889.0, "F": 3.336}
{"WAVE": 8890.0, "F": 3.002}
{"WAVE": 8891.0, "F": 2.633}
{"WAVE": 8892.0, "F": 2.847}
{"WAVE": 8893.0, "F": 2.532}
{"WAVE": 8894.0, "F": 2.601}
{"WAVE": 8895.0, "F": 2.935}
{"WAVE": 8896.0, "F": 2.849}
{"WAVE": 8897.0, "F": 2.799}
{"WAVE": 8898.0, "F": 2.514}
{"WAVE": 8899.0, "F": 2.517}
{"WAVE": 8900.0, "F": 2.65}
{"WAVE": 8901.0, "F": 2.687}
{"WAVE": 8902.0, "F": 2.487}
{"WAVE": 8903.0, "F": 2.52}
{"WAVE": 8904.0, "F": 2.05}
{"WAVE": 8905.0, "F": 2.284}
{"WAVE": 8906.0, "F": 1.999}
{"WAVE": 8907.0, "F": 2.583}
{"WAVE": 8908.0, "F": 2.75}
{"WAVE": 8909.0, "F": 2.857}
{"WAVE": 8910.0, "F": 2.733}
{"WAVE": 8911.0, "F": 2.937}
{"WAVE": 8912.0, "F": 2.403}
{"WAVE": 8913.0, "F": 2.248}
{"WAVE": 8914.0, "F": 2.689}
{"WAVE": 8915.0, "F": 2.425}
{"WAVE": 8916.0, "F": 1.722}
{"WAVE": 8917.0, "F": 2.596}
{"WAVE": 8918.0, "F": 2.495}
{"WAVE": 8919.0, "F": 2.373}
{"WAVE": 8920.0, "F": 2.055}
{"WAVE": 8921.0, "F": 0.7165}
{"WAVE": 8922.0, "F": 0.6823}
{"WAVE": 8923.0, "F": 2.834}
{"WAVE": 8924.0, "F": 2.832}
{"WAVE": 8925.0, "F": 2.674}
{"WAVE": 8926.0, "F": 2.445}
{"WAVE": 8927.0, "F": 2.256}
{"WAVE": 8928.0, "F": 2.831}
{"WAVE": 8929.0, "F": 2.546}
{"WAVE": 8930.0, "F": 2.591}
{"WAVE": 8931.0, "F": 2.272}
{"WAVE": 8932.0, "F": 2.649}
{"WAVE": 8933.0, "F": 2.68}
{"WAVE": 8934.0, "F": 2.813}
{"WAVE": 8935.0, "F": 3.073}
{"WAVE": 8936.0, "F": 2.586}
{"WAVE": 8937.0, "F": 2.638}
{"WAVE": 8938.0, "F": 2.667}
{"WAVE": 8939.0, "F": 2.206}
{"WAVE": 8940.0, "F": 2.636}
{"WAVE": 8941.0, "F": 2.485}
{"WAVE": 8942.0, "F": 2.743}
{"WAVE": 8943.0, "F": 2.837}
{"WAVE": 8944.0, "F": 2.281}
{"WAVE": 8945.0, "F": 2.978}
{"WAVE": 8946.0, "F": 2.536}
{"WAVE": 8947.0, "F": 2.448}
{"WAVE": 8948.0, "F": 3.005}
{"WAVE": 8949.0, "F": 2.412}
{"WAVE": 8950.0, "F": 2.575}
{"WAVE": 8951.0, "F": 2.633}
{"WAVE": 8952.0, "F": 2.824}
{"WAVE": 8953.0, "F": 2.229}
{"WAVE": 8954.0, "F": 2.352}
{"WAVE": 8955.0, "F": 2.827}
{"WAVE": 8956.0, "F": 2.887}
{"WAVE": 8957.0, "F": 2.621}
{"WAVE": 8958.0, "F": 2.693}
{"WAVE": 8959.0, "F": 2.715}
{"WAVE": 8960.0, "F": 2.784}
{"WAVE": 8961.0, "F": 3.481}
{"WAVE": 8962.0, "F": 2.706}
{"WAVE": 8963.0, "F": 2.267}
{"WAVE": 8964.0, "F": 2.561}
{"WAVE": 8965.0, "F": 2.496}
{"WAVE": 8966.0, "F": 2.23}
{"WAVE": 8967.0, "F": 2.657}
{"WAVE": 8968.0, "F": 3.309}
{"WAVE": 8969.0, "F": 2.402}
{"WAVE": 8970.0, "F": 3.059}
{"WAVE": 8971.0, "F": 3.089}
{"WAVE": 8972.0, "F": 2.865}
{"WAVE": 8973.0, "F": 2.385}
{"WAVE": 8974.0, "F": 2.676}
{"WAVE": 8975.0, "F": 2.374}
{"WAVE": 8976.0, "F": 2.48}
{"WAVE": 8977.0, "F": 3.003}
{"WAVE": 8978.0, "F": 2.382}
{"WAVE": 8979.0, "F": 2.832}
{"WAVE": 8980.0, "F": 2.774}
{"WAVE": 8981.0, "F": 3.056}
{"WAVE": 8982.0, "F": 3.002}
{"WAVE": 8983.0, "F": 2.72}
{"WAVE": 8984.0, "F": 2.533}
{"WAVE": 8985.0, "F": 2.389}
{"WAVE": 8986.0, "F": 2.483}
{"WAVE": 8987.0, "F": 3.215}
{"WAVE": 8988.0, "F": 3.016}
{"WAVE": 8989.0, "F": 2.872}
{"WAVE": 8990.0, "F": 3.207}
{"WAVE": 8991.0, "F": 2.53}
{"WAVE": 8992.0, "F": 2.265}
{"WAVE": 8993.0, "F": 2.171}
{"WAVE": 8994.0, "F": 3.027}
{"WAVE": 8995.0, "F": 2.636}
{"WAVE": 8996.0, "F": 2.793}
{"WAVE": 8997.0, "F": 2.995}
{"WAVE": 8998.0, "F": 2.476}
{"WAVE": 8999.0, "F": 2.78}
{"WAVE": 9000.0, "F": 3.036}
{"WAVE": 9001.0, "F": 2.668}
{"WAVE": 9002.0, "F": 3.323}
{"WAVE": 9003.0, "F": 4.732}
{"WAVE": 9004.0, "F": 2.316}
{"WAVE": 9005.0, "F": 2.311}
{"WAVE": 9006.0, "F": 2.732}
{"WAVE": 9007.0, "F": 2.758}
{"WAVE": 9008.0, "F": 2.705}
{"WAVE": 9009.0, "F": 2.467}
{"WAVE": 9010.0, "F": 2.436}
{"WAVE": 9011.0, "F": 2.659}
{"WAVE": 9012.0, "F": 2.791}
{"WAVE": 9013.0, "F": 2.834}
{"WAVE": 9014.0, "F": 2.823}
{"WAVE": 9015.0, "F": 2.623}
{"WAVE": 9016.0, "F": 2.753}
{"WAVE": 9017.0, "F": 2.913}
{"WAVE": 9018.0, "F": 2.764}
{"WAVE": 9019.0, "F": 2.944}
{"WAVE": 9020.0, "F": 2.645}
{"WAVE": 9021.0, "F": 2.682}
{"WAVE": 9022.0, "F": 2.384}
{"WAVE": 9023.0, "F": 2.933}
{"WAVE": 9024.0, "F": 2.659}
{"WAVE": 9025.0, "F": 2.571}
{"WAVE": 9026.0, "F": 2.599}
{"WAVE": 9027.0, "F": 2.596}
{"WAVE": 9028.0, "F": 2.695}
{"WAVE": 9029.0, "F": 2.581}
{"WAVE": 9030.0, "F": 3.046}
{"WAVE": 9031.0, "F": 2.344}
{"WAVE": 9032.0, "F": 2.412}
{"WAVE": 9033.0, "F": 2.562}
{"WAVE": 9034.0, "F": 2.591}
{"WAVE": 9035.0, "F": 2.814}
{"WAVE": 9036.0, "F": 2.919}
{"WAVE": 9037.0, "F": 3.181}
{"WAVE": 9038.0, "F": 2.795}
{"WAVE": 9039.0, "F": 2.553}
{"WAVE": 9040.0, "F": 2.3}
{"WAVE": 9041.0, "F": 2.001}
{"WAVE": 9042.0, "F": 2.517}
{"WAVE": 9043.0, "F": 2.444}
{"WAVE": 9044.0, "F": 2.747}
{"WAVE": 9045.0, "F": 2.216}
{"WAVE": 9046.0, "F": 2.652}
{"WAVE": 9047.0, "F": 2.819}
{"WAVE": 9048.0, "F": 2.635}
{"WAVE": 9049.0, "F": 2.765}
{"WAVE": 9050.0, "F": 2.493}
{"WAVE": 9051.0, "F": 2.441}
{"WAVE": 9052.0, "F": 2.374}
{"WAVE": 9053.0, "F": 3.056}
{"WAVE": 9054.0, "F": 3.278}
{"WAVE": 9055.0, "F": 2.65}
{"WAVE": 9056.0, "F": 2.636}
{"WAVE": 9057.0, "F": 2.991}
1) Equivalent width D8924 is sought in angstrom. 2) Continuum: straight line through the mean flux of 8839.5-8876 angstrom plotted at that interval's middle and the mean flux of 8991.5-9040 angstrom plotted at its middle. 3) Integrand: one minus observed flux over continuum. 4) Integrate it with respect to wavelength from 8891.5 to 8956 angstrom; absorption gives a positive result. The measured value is 4.4 angstrom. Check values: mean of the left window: 2.68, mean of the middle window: 2.52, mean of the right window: 2.73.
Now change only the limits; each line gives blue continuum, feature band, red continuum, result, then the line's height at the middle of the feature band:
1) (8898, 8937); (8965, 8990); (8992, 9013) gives -0.6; 2.68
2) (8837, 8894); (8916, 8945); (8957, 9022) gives 3.0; 2.72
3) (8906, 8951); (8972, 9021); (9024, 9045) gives -3.7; 2.56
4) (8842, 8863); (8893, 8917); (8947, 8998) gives 1.9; 2.75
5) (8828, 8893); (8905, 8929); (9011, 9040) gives 3.1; 2.7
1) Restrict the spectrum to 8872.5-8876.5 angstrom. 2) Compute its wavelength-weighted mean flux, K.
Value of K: 2.62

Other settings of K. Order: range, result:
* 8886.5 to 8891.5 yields 2.88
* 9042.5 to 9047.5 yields 2.58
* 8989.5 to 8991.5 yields 2.87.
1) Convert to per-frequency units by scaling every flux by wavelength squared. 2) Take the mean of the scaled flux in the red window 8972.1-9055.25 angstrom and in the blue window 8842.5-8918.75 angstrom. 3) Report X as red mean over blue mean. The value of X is 1.1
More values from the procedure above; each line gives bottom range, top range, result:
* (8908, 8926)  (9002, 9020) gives 1.23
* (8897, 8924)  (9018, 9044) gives 1.15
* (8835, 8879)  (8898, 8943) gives 0.93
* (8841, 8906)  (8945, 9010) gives 1.05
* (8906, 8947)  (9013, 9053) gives 1.09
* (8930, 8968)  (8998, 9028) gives 1.06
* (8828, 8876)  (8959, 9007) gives 1.06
